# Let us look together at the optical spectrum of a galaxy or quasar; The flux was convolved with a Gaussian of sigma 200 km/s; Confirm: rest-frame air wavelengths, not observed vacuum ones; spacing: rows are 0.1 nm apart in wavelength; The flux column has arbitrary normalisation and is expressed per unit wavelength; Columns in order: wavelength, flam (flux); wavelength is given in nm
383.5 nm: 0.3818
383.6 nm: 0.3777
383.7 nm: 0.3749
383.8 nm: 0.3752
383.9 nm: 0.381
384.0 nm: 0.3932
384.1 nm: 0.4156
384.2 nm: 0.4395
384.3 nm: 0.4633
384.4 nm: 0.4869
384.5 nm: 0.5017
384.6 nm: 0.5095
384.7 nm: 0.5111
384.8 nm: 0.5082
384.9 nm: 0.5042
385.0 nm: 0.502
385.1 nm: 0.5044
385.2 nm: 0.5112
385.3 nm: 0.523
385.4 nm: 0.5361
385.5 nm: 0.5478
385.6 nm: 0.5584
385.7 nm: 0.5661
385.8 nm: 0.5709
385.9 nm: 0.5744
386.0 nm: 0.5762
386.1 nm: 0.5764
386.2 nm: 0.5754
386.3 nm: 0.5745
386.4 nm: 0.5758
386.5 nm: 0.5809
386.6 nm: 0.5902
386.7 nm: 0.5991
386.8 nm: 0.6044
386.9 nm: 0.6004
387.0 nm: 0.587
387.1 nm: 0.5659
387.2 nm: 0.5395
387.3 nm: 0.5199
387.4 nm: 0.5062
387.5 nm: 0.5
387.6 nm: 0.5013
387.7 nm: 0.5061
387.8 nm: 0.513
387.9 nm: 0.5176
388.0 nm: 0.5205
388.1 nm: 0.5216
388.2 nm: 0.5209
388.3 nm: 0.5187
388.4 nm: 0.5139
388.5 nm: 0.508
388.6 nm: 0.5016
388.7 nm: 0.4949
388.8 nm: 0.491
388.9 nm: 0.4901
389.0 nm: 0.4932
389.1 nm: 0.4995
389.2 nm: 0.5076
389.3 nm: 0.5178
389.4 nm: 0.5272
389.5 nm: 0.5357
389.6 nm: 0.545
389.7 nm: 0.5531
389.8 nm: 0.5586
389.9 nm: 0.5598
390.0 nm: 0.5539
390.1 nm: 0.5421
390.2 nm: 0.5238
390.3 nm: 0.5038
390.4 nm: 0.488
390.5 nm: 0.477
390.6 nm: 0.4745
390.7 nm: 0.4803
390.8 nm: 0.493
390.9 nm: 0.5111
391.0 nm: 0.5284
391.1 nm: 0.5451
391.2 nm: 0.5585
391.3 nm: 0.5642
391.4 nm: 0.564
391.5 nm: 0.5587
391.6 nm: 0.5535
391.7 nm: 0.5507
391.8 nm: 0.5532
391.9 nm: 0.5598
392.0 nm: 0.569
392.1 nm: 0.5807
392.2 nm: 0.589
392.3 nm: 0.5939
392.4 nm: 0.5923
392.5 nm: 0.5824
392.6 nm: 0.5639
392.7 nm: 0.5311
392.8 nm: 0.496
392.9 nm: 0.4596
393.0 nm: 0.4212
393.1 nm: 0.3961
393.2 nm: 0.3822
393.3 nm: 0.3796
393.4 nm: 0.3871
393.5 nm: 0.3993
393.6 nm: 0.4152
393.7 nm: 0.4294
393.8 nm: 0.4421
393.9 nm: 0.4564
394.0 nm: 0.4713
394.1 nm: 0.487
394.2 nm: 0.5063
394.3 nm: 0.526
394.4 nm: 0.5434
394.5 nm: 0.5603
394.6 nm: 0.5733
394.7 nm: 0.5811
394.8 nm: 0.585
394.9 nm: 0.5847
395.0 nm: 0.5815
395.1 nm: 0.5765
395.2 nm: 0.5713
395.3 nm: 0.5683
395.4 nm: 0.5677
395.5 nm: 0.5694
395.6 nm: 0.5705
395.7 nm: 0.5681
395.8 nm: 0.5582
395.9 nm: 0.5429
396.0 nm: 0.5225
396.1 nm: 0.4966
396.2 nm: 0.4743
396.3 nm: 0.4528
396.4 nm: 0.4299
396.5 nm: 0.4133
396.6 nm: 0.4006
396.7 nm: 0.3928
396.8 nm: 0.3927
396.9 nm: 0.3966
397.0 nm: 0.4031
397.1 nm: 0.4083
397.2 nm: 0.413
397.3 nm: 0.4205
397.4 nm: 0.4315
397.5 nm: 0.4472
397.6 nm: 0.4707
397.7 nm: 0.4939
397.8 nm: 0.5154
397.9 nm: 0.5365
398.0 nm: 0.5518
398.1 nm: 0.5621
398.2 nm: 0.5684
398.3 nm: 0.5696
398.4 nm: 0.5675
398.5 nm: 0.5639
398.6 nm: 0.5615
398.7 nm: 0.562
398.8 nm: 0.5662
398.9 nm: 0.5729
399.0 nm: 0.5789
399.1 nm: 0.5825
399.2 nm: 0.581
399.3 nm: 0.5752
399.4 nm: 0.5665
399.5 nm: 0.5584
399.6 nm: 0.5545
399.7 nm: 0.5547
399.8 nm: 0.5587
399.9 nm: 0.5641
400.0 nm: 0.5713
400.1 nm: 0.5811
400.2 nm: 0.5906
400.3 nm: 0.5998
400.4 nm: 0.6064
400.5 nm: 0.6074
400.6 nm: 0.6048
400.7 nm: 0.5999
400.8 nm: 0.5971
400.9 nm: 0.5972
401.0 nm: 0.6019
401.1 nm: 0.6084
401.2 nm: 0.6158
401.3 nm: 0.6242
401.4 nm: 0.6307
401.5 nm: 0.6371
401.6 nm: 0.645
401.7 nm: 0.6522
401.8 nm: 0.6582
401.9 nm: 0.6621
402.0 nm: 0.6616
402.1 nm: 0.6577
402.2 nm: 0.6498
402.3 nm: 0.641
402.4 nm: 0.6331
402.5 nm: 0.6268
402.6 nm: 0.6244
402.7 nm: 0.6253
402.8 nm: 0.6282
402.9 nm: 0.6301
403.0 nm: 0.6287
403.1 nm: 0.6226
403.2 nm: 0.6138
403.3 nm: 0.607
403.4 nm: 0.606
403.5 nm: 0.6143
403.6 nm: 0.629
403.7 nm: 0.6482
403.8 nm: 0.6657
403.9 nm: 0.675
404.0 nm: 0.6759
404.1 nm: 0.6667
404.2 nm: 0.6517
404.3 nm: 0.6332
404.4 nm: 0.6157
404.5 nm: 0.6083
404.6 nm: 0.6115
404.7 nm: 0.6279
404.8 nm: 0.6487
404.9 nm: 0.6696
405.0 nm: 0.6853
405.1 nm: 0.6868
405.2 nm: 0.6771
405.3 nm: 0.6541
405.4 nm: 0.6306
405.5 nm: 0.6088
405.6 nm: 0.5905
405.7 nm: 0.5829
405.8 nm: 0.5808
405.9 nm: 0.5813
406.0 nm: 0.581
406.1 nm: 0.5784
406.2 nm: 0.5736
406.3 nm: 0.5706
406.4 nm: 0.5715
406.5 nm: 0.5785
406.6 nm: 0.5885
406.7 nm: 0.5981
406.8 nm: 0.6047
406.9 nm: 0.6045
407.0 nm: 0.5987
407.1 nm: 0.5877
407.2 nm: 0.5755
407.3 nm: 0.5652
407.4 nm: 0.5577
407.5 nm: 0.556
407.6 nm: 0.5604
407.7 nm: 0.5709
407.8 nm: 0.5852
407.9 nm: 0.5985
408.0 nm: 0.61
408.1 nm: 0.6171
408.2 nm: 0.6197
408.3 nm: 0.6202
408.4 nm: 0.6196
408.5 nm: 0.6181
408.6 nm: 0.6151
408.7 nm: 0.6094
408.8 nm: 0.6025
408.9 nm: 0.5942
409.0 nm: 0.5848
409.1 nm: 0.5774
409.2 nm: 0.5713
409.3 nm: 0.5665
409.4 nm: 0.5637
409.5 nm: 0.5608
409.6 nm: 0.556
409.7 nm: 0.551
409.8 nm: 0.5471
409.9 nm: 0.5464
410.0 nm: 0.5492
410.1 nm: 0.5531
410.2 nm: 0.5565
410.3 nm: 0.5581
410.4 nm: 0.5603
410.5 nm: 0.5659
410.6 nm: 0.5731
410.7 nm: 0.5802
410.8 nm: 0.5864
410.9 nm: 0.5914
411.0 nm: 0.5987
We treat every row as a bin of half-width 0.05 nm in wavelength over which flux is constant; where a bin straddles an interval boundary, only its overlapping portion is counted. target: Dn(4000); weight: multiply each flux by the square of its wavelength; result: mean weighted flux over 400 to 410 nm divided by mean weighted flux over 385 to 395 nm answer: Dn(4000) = 1.25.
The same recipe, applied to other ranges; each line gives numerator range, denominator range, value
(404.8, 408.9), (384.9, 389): 1.24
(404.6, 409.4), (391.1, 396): 1.22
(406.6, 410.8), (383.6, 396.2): 1.23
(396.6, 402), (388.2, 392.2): 1.10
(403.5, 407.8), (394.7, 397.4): 1.30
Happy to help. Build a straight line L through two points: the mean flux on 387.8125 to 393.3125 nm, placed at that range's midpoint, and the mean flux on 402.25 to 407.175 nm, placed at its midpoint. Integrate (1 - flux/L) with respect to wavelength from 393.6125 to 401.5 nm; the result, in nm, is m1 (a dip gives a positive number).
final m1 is 0.50 nm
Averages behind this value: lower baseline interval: 0.521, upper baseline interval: 0.621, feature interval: 0.535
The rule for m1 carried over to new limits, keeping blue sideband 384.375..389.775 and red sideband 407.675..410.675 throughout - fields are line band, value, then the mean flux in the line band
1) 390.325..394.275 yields 0.304 nm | 0.502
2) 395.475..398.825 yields 0.376 nm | 0.493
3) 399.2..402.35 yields -0.247 nm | 0.607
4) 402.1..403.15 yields -0.121 nm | 0.632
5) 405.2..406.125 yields -0.049 nm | 0.603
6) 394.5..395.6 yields -0.049 nm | 0.575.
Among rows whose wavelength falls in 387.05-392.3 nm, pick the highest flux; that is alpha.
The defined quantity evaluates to 0.5939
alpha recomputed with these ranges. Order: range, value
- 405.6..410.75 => 0.6202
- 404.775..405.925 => 0.6868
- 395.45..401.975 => 0.6621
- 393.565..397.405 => 0.585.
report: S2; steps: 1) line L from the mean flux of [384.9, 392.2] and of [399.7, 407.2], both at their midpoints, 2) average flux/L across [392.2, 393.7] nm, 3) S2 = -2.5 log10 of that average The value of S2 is 0.182 mag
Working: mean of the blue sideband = 0.536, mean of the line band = 0.474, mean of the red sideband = 0.619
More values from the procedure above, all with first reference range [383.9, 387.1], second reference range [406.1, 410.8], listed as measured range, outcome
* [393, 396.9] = 0.127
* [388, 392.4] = 0.025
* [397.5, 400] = 0.012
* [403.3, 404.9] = -0.121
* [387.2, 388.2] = 0.049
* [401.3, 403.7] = -0.120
